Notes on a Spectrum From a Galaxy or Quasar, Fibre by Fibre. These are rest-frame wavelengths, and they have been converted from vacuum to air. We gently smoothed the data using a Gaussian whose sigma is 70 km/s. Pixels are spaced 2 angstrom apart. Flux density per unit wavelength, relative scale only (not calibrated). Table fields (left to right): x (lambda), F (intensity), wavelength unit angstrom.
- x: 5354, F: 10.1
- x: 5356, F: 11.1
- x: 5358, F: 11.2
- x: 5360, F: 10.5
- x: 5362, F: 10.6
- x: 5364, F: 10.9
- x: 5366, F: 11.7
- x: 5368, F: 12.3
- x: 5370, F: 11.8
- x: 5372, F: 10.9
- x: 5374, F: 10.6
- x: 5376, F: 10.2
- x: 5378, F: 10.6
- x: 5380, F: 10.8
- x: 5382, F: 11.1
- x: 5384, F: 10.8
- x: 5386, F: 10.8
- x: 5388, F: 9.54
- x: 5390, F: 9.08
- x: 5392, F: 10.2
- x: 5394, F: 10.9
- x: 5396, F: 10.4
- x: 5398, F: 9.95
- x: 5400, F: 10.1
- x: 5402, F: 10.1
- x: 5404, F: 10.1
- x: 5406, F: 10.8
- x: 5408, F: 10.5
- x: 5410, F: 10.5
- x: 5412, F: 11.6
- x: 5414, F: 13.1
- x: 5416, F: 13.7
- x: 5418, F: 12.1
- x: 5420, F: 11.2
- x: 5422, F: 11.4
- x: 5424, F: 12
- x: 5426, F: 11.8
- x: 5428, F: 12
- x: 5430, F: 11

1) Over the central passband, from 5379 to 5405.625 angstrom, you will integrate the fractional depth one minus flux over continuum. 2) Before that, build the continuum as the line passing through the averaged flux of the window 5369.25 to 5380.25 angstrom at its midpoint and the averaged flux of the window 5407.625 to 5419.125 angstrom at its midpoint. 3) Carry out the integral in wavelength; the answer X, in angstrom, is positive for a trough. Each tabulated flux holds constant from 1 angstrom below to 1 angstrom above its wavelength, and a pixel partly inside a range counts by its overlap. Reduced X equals 2.39 angstrom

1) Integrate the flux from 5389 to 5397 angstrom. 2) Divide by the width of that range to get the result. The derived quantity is 10.1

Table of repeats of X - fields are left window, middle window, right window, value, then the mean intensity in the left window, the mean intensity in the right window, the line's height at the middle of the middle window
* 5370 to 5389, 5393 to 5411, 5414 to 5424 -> 1.8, 10.7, 12.2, 11.5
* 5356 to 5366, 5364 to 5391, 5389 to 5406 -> -0.5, 10.9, 10.1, 10.6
